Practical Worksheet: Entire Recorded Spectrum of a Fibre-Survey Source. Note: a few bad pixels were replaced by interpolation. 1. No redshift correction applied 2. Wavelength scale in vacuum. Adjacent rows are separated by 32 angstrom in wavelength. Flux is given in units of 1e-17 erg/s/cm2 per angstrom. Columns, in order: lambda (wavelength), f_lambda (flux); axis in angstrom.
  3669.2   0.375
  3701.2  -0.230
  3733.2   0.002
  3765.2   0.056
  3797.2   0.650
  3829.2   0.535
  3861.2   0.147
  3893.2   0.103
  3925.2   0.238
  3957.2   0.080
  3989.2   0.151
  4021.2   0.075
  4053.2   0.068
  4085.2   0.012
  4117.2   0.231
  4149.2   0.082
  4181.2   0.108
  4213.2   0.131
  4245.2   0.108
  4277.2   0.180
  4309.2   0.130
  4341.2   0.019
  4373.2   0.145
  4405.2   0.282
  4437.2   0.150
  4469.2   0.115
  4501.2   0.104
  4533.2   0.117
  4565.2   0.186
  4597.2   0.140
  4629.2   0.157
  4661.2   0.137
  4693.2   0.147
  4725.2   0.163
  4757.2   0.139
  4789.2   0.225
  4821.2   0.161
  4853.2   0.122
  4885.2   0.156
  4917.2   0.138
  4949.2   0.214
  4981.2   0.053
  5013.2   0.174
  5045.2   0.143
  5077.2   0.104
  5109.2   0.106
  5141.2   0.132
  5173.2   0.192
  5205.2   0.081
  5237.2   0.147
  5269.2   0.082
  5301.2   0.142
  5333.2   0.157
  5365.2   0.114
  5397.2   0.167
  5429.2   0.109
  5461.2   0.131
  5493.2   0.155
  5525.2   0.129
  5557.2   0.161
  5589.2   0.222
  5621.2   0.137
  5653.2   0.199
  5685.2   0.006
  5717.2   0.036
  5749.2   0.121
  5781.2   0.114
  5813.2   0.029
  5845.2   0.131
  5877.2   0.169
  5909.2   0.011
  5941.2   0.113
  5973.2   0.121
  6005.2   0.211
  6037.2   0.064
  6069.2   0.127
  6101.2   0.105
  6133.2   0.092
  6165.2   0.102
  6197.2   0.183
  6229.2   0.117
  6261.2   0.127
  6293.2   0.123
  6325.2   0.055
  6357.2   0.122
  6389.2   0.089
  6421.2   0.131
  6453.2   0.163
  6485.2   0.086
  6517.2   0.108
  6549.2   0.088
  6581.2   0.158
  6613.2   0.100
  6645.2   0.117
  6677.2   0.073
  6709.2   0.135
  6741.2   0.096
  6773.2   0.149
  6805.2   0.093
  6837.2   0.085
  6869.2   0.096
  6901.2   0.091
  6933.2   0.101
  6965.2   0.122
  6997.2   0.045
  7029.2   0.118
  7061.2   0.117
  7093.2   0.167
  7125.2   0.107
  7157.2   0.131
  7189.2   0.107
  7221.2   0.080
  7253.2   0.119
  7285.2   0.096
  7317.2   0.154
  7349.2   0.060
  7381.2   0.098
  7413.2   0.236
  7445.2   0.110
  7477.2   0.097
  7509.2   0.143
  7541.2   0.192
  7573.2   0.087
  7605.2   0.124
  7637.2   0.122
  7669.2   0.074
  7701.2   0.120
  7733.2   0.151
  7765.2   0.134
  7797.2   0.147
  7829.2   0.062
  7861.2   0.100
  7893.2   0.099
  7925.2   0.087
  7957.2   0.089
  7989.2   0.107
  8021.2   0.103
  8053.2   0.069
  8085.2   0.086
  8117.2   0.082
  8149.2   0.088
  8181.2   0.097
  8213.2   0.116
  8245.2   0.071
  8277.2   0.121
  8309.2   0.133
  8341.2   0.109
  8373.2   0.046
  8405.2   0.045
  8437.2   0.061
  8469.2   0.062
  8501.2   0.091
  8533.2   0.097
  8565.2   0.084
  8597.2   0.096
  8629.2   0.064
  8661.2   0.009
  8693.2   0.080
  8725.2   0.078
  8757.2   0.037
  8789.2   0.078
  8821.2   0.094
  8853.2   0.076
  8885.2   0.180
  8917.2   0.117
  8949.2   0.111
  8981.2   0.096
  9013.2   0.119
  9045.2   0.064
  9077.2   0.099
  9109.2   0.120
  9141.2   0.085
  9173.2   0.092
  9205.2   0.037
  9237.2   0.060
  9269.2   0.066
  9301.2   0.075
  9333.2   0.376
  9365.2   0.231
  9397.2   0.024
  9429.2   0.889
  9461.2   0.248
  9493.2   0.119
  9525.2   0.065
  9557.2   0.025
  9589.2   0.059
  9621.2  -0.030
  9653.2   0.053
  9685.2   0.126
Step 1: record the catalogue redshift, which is 0.13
